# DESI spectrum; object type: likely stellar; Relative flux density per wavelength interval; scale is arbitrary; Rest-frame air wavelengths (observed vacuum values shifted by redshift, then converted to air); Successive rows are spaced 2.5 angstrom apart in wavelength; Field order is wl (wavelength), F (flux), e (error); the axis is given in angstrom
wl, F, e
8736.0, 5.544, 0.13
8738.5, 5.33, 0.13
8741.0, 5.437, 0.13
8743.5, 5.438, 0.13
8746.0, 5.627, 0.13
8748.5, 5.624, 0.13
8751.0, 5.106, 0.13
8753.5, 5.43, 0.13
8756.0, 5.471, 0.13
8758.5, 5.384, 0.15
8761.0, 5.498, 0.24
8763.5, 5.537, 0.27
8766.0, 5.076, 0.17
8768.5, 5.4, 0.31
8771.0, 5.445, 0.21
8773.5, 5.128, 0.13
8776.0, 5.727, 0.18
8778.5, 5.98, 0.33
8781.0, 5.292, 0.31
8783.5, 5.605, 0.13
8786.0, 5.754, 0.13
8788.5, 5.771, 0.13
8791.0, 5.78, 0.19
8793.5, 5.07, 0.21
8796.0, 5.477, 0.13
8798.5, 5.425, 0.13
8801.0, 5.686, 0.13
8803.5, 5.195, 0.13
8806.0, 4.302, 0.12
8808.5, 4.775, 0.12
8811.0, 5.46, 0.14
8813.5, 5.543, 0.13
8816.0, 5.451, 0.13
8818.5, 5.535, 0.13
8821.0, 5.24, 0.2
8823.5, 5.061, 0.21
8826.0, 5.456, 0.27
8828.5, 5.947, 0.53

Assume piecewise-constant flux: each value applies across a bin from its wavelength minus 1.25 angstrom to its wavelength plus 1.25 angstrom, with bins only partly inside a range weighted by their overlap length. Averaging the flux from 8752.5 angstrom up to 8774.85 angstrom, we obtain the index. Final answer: 5.38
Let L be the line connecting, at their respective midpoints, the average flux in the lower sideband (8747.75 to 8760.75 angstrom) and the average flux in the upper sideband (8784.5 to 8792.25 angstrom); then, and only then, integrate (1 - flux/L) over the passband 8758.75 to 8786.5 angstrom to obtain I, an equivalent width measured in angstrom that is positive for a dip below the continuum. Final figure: 0.6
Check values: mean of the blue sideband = 5.4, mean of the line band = 5.48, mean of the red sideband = 5.76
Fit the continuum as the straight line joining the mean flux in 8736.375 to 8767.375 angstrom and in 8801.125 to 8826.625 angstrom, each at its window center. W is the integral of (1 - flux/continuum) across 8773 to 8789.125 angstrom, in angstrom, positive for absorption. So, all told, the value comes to -0.9 angstrom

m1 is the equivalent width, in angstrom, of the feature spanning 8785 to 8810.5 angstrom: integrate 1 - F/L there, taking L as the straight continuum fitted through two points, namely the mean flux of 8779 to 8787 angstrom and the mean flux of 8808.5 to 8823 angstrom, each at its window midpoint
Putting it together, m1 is 0.8 angstrom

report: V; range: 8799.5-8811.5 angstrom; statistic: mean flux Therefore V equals 5.07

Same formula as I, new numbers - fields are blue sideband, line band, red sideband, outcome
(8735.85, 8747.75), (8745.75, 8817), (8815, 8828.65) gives 0.4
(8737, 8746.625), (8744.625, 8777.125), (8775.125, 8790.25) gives 0.8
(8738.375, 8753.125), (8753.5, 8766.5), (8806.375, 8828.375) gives 0.0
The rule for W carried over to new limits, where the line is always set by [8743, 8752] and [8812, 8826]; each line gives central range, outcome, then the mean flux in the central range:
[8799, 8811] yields 0.7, 5.07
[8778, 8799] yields -0.6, 5.56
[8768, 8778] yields -0.1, 5.47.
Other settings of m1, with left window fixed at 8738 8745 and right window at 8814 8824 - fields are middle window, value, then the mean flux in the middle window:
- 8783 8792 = -0.6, 5.74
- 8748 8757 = 0.0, 5.39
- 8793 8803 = -0.1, 5.42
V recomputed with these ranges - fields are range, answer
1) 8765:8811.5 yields 5.39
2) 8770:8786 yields 5.55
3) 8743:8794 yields 5.49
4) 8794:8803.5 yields 5.45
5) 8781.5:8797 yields 5.56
